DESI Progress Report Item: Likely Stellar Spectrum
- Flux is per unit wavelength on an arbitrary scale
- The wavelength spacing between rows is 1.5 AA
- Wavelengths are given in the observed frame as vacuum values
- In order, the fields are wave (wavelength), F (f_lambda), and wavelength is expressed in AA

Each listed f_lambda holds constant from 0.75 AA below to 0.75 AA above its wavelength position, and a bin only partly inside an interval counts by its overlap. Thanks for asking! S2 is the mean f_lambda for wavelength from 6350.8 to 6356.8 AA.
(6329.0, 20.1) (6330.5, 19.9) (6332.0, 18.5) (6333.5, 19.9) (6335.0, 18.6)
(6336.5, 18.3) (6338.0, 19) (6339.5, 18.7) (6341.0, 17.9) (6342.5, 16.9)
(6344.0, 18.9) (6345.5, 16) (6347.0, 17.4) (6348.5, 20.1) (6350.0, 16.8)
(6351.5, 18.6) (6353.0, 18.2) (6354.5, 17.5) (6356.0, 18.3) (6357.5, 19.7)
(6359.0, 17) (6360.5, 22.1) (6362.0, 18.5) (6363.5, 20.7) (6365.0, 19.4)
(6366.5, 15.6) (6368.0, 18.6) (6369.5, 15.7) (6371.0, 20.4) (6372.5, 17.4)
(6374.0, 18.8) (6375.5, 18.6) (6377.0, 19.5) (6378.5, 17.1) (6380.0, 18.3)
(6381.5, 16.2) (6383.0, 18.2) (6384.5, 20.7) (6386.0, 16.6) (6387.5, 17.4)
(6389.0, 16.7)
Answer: 18.2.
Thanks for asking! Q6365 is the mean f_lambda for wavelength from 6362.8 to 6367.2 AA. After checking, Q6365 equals 18.6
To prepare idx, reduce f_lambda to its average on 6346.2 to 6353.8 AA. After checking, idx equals 18.2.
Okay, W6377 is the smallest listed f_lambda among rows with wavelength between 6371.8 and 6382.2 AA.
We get 16.2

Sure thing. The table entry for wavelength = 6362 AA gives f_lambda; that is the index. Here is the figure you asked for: 18.5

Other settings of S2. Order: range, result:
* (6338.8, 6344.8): 18.1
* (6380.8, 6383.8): 17.3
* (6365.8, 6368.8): 17.1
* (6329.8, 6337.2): 19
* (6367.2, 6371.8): 18.2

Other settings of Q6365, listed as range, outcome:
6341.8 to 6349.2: 17.9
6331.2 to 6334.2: 19.2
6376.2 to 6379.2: 18.3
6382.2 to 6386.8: 18.5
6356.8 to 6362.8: 19.3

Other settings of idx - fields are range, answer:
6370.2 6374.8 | 18.8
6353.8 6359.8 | 18.2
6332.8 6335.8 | 19.2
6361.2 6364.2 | 19.6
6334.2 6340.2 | 18.7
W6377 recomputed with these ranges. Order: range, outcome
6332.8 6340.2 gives 18.3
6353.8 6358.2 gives 17.5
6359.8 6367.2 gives 15.6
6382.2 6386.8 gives 16.6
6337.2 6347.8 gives 16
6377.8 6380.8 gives 17.1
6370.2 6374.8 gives 17.4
